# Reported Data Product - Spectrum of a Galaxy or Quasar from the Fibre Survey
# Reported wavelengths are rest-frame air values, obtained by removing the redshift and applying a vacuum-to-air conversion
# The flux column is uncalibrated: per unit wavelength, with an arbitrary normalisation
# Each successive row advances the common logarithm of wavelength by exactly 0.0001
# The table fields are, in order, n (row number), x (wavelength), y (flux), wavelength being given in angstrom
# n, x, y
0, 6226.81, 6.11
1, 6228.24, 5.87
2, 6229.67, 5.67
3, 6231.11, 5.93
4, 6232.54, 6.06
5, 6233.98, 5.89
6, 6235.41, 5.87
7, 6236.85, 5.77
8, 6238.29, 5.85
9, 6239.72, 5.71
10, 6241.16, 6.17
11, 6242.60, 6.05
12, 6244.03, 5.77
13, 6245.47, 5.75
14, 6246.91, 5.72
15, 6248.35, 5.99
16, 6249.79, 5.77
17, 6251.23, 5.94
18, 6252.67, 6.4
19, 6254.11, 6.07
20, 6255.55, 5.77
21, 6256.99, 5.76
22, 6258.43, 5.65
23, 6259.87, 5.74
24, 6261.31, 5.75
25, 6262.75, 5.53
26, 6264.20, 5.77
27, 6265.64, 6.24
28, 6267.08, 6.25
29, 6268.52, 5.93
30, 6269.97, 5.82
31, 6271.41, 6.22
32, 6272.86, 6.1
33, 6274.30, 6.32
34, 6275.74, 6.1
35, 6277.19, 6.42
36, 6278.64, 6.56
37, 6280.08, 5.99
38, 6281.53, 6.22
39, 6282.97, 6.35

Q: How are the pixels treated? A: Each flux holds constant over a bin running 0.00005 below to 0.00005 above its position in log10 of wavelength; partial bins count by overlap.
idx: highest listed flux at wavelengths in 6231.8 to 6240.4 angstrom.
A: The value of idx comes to 6.06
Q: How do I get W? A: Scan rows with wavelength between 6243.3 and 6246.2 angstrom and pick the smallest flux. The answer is 5.75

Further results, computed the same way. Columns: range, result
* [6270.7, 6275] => 6.1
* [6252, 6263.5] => 5.53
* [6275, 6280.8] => 5.99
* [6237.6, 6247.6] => 5.71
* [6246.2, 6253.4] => 5.72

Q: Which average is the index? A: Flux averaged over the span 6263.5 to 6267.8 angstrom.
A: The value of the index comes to 6.1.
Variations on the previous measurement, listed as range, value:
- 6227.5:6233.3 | 5.89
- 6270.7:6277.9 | 6.23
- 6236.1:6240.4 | 5.78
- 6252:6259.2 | 5.93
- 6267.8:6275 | 6.08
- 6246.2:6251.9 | 5.85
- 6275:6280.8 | 6.27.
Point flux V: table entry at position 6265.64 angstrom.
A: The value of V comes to 6.24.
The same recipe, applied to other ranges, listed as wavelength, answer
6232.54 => 6.06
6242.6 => 6.05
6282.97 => 6.35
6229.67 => 5.67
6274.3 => 6.32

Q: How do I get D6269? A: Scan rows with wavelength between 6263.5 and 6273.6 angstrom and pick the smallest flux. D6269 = 5.77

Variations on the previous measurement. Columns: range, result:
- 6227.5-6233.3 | 5.67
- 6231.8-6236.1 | 5.87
